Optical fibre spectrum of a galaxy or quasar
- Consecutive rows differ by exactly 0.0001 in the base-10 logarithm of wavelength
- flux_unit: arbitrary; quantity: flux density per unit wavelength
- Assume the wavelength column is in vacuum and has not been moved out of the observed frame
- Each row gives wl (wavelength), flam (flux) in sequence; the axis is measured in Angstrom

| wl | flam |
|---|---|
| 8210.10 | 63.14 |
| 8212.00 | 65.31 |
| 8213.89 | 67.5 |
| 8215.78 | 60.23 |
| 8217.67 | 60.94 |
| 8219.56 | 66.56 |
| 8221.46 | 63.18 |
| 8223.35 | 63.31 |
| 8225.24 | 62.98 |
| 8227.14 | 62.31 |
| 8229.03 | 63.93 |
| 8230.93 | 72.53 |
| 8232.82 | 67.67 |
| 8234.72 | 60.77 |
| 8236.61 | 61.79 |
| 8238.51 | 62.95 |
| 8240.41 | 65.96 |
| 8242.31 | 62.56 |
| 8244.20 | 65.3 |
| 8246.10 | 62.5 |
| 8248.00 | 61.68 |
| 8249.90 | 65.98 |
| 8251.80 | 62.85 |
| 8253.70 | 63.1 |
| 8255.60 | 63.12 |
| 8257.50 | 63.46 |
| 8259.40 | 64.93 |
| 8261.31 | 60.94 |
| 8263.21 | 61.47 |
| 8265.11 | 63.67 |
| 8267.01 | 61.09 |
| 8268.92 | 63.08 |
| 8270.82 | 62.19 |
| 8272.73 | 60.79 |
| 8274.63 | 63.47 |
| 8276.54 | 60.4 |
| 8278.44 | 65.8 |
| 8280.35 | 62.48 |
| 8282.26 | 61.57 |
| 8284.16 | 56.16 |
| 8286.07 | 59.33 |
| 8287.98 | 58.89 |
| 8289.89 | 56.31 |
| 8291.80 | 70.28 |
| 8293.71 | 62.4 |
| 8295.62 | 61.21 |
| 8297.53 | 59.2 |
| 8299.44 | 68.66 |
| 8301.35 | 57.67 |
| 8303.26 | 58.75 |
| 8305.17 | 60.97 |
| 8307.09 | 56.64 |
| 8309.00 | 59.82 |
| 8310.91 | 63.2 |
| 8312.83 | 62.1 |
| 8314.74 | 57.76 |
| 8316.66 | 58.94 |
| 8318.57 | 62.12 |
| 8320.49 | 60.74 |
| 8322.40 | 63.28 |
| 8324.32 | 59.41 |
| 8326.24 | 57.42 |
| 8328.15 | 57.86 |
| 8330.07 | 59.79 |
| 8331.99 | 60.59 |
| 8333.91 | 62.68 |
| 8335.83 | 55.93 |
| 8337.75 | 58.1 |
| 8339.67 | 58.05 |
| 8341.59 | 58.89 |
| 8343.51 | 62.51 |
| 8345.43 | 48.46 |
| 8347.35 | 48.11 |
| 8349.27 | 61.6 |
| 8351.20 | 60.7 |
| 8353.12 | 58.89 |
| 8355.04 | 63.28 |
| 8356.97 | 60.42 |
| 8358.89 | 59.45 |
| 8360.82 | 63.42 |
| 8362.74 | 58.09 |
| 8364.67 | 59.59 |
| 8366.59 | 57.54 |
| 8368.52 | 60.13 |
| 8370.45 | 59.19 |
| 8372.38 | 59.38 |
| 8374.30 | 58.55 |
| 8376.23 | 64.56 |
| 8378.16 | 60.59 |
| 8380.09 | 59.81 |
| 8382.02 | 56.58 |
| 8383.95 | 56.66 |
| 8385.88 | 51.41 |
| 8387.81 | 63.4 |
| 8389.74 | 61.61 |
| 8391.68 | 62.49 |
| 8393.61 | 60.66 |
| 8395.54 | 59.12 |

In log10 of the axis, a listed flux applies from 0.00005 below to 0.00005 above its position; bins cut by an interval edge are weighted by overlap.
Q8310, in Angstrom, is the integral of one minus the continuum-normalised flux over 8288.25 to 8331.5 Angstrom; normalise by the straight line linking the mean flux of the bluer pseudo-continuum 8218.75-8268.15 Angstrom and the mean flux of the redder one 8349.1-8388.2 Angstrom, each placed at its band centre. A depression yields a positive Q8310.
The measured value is 0.6 Angstrom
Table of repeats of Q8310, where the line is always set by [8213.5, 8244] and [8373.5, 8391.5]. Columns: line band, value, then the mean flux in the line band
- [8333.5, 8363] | 0.9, 58.6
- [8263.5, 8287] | 0.4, 61.7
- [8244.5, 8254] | 0.0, 63.4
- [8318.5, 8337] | 0.4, 59.8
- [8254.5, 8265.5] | 0.0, 62.9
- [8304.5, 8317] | 0.3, 59.9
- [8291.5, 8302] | -0.2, 63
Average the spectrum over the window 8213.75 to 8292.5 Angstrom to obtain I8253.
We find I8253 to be 62.9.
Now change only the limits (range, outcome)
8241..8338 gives 61.4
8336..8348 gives 55.9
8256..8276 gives 62.5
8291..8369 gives 59.8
